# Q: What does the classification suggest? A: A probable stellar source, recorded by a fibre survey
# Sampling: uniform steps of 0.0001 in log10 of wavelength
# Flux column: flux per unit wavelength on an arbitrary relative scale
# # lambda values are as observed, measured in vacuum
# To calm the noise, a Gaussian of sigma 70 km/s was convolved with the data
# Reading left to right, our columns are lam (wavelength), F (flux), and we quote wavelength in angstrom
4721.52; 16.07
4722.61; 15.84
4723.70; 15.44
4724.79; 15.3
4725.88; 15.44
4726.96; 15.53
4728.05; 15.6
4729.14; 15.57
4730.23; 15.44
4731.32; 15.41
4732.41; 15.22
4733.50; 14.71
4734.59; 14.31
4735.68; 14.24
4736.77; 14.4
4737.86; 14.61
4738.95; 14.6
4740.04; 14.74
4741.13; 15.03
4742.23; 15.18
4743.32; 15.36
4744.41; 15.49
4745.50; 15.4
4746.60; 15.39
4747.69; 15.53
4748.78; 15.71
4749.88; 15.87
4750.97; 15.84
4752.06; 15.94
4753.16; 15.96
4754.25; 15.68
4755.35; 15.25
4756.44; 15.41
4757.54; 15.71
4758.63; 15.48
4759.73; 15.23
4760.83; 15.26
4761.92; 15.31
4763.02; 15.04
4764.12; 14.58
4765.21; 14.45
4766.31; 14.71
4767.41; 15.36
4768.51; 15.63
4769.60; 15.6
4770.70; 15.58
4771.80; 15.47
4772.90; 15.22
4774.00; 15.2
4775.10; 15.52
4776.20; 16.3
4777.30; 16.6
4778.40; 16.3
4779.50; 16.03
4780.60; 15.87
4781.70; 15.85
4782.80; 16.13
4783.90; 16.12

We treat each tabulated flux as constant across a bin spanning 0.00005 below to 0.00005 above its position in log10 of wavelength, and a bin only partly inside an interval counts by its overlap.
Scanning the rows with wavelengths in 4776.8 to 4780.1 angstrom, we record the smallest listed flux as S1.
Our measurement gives 16.03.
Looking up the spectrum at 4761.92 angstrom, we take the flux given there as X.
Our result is 15.31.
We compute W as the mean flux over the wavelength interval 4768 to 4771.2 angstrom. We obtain 15.6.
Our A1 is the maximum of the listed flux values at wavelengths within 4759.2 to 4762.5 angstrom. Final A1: 15.31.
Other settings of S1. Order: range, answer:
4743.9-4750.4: 15.39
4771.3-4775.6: 15.2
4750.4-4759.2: 15.25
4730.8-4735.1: 14.31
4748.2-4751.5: 15.71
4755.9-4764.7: 14.58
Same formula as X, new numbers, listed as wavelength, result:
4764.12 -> 14.58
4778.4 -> 16.3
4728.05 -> 15.6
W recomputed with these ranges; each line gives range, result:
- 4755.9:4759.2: 15.5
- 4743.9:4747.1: 15.4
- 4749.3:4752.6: 15.9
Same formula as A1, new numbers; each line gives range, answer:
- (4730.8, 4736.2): 15.41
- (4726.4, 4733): 15.6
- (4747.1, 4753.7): 15.96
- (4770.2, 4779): 16.6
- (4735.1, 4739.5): 14.61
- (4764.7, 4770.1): 15.63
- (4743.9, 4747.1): 15.49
